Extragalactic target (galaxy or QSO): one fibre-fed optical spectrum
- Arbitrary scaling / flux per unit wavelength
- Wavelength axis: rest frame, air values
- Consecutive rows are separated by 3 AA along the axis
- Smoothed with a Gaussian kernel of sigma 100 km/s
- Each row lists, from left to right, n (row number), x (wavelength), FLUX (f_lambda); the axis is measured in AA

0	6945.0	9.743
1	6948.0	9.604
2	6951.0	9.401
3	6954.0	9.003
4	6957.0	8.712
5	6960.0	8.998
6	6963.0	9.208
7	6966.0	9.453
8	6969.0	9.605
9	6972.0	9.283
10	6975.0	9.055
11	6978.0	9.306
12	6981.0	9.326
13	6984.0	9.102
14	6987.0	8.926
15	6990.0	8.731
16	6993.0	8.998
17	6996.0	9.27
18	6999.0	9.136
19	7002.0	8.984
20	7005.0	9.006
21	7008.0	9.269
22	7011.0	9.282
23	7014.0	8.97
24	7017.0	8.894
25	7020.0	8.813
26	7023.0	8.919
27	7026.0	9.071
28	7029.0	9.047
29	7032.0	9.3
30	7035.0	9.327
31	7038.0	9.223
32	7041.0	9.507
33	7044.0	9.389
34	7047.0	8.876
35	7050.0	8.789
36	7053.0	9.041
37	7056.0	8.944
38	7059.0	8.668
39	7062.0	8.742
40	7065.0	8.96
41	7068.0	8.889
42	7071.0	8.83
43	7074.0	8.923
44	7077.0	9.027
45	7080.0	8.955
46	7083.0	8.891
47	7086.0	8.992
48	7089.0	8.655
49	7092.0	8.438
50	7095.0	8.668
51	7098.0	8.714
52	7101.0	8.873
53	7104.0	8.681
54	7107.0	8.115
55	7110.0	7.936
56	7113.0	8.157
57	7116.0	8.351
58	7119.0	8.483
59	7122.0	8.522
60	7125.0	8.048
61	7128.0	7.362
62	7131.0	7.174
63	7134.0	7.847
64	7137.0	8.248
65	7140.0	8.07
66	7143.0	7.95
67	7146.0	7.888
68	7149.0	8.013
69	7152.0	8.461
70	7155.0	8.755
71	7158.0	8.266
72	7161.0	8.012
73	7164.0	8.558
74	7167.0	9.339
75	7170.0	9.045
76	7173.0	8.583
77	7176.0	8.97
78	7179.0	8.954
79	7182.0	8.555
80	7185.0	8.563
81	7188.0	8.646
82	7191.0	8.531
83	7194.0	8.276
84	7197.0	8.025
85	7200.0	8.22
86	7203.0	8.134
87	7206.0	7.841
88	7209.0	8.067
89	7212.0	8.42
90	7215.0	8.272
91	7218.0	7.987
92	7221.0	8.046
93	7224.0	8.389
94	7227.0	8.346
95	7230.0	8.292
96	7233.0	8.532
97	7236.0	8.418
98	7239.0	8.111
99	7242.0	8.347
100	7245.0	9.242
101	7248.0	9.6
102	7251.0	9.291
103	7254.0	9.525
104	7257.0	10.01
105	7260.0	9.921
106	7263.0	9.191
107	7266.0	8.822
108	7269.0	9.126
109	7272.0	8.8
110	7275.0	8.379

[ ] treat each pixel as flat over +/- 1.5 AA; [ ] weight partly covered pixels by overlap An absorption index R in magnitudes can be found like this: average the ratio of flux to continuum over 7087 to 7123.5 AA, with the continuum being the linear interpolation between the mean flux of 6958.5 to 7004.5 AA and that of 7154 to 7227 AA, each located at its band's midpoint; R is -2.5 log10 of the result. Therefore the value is 0.03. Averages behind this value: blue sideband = 9.16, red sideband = 8.43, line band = 8.47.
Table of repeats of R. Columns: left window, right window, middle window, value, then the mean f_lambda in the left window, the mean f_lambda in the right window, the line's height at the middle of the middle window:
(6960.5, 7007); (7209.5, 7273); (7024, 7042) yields -0.02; 9.16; 8.78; 9.09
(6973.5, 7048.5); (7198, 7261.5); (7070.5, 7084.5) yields 0.00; 9.11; 8.61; 8.96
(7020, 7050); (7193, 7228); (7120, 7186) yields 0.02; 9.15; 8.16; 8.49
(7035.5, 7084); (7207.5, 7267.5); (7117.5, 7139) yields 0.12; 8.99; 8.74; 8.89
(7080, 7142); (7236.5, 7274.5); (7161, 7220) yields 0.04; 8.32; 9.13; 8.76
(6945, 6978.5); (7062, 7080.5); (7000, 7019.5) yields 0.01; 9.26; 8.91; 9.11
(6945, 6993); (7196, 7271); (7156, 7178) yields 0.01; 9.19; 8.65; 8.79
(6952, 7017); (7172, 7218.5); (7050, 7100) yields 0.00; 9.12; 8.38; 8.8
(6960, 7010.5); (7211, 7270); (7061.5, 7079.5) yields 0.02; 9.16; 8.79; 9.04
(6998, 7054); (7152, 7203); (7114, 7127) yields 0.06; 9.1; 8.56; 8.76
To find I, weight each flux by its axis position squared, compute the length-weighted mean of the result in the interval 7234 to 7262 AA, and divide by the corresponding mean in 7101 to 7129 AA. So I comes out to 1.2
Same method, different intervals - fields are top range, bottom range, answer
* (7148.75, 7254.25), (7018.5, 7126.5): 1.00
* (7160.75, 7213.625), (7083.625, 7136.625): 1.05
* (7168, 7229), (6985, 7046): 0.97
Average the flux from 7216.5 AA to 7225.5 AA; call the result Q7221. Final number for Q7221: 8.14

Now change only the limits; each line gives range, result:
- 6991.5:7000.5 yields 9.13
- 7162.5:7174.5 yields 8.88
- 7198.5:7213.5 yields 8.14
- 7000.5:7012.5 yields 9.14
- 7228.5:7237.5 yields 8.41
